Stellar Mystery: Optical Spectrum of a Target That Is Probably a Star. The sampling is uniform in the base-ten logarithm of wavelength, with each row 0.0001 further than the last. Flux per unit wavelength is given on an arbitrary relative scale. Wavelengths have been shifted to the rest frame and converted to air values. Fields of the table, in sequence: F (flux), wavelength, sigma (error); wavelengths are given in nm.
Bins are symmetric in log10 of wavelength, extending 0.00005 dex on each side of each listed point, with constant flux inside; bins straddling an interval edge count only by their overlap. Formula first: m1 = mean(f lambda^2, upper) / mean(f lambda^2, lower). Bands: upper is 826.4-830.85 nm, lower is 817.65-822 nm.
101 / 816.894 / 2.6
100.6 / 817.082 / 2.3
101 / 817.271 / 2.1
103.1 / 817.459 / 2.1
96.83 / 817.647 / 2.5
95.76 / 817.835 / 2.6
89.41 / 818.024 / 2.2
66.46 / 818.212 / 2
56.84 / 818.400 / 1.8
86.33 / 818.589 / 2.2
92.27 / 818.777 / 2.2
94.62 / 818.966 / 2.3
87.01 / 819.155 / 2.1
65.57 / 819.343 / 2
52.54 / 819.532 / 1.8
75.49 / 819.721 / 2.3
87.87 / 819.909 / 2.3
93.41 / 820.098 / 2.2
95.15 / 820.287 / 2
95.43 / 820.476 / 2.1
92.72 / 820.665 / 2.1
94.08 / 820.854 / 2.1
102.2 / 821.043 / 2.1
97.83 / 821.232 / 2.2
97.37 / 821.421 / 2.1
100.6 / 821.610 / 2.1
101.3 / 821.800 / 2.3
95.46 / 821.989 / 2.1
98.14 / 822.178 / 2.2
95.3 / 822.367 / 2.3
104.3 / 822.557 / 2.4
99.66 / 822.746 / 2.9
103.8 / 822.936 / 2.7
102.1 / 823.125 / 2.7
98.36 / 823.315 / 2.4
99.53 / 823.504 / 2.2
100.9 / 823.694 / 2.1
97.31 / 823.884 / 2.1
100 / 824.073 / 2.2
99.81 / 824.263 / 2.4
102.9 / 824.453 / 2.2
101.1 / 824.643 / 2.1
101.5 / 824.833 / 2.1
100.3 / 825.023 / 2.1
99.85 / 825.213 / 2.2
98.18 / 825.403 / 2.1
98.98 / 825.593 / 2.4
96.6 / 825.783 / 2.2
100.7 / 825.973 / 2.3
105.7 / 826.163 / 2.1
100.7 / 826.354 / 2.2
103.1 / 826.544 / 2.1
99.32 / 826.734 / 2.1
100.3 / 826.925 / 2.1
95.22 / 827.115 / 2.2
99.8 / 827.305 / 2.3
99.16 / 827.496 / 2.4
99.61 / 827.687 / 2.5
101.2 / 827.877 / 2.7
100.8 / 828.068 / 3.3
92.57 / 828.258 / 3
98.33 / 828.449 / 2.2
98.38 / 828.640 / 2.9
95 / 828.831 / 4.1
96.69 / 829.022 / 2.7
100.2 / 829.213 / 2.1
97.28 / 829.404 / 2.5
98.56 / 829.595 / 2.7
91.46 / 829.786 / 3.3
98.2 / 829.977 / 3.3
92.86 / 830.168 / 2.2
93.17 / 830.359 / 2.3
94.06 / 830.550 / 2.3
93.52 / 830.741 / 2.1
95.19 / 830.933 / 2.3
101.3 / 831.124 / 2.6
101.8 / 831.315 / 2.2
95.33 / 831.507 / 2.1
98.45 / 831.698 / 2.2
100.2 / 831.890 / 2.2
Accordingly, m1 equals 1.13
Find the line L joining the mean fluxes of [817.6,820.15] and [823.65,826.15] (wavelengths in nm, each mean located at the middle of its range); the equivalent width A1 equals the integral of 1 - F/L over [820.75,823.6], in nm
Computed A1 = -0.25 nm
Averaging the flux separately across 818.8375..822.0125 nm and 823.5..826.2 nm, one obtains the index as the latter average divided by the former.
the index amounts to 1.11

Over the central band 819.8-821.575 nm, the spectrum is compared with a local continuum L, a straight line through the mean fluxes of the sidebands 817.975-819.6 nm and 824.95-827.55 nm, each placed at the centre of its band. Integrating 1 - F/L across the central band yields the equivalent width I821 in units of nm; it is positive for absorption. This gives -0.266 nm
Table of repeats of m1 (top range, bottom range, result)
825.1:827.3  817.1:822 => 1.14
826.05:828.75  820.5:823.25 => 1.02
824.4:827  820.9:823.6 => 1.02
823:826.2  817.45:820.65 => 1.21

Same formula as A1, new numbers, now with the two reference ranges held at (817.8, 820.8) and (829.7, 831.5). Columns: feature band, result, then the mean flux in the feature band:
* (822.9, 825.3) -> -0.33 nm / 100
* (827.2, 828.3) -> -0.08 nm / 99.2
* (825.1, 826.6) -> -0.17 nm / 100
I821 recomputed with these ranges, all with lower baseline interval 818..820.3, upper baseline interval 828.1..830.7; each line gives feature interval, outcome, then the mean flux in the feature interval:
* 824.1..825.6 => -0.20 nm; 100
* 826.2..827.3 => -0.10 nm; 100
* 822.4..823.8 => -0.25 nm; 101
